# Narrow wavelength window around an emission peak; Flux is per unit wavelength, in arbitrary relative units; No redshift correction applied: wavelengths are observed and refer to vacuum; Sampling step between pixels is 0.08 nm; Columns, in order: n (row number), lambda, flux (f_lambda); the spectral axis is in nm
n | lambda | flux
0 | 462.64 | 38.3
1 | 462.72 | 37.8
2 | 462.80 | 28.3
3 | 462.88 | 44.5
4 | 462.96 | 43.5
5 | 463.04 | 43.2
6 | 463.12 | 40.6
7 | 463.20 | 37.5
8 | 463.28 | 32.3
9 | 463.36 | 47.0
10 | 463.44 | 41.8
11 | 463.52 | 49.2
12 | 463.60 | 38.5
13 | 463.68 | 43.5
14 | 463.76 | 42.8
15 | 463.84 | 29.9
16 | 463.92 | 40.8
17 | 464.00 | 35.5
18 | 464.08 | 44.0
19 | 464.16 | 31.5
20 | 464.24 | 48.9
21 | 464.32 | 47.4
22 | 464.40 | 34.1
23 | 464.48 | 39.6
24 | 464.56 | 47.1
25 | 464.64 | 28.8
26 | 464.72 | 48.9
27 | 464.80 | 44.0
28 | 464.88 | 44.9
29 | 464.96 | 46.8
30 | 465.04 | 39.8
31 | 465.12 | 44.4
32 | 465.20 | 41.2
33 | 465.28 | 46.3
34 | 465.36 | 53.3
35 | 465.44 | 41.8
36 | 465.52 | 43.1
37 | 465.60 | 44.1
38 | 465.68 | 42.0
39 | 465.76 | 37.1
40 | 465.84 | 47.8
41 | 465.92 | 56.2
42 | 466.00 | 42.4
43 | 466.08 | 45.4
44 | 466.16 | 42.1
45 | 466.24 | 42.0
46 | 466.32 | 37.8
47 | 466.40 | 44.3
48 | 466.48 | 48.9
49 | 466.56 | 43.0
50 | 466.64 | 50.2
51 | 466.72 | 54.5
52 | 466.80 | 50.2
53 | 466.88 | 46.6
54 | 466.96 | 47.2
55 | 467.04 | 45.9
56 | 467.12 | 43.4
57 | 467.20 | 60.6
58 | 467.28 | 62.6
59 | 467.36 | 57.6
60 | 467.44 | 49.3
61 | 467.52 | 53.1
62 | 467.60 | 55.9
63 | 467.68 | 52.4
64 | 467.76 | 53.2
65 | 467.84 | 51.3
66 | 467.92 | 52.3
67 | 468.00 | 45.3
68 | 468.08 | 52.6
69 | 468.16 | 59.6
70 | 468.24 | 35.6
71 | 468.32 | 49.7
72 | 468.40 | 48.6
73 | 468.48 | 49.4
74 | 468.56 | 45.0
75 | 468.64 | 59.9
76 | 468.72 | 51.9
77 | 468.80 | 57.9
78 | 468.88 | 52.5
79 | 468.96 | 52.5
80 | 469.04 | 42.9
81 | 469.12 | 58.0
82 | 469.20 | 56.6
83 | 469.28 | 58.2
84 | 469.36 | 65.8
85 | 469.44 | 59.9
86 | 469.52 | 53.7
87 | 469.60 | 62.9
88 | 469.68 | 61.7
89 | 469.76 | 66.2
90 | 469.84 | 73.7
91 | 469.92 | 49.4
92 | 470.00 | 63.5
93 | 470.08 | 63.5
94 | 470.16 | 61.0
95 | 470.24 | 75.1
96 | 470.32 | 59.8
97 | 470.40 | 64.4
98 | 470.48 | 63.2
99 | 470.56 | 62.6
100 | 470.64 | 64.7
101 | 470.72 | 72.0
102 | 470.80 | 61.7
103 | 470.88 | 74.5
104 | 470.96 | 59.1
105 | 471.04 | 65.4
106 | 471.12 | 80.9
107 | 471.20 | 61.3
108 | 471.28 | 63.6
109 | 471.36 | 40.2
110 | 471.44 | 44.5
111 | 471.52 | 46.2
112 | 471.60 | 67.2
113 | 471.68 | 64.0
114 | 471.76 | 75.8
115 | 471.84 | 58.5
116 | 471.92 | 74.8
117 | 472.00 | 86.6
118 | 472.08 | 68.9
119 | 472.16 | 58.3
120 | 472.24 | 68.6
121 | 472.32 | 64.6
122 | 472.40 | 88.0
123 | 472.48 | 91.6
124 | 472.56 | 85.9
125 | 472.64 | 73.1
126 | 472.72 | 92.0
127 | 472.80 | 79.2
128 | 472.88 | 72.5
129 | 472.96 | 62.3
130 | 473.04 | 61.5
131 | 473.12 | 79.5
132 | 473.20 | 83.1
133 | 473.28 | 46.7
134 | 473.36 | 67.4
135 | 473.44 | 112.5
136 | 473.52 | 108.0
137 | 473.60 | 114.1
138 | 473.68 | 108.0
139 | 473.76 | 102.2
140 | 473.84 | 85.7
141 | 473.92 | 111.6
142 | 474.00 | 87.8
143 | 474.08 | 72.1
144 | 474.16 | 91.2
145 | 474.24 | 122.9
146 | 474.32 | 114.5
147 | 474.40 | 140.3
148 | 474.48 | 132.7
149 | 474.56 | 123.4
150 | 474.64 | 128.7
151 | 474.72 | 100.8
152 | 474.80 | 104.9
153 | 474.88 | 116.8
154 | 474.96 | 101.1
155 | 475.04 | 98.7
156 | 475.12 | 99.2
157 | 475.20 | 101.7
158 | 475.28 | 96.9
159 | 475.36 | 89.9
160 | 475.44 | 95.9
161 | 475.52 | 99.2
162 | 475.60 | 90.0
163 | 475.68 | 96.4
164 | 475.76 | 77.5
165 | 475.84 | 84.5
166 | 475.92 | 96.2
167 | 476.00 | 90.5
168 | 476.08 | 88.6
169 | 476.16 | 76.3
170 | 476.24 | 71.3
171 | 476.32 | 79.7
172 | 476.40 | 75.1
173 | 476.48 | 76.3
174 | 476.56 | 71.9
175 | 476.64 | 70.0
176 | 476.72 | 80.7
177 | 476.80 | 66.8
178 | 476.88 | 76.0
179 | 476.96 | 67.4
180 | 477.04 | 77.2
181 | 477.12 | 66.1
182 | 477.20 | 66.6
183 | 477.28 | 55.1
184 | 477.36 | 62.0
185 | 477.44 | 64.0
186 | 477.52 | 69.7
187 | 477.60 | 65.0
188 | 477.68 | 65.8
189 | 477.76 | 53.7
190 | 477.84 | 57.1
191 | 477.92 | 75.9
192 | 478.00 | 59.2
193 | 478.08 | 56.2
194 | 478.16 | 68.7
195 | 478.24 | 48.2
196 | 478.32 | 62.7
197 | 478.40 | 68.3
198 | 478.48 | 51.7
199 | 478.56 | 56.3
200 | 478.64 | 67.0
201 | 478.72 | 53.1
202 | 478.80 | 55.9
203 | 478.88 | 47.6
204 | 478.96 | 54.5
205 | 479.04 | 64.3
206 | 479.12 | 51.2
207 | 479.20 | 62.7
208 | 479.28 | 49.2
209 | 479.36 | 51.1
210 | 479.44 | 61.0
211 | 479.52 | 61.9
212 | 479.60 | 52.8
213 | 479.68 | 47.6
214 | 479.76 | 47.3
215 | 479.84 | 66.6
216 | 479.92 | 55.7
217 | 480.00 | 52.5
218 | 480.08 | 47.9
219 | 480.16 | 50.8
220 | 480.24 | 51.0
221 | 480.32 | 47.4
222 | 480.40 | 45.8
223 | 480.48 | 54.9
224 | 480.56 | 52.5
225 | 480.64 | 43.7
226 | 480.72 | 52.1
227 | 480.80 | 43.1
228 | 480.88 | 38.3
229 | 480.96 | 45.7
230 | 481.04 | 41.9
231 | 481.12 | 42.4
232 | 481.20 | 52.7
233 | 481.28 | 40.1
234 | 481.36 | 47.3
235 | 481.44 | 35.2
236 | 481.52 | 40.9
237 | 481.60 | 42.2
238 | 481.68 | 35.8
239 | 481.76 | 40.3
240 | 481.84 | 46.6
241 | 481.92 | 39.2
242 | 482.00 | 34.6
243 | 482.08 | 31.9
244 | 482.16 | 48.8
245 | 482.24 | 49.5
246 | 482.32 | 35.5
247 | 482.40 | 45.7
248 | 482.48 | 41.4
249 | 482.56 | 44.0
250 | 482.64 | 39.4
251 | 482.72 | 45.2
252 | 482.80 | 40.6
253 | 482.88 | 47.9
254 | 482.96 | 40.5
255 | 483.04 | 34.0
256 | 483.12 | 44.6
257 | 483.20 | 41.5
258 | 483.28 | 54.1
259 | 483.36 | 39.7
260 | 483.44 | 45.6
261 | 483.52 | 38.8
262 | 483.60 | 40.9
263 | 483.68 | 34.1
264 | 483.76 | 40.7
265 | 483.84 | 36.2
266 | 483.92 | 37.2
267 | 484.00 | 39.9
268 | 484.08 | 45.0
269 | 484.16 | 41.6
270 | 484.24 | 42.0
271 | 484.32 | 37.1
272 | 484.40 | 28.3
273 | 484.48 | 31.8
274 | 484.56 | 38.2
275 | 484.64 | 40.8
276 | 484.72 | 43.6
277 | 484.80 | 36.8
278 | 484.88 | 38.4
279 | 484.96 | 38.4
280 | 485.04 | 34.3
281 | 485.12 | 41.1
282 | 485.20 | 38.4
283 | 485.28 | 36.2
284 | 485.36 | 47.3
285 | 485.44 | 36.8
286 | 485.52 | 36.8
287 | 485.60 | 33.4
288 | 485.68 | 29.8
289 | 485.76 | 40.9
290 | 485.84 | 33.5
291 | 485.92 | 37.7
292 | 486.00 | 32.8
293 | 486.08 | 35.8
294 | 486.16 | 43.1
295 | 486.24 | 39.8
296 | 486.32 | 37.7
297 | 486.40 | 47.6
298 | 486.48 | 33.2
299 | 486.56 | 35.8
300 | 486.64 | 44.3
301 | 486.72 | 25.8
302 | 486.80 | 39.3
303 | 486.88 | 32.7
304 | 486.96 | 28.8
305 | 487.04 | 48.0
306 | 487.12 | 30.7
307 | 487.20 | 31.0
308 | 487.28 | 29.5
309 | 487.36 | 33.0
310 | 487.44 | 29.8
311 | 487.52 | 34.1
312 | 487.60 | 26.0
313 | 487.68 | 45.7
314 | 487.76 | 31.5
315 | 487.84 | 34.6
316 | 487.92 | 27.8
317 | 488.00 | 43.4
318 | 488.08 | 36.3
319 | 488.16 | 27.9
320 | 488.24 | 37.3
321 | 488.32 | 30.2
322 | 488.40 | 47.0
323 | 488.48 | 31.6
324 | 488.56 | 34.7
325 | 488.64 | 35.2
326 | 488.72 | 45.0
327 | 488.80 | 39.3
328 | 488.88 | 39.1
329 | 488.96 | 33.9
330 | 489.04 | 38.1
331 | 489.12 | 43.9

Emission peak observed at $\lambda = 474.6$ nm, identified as C IV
